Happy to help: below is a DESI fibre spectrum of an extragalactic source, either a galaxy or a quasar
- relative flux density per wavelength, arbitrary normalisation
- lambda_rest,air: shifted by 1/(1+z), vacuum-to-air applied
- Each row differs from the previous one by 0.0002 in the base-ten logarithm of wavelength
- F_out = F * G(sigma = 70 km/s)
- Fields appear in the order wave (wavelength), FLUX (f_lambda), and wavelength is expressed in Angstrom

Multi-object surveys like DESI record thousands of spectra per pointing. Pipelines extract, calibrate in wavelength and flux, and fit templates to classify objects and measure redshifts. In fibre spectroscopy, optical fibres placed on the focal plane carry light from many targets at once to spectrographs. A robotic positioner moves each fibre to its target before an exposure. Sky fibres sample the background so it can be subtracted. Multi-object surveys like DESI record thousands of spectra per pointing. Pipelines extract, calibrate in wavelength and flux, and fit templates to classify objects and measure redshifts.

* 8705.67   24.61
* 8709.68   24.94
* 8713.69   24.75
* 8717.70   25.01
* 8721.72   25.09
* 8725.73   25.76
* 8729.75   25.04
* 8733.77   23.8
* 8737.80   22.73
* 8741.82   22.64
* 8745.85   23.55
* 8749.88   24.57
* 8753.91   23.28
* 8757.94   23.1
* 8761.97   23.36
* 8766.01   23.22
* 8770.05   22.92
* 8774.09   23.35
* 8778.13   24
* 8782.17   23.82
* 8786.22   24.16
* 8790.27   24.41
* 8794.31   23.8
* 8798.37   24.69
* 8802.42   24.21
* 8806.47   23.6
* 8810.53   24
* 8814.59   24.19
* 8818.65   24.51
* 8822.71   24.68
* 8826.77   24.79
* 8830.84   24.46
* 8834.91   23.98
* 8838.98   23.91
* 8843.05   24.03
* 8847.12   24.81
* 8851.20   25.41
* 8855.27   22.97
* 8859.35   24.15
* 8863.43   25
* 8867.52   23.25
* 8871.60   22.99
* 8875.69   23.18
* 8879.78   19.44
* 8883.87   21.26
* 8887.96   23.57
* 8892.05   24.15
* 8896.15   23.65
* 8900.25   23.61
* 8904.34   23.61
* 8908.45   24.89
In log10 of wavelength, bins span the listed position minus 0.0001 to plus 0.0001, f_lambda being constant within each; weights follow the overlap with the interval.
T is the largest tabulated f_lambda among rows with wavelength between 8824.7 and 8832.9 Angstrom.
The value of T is 24.79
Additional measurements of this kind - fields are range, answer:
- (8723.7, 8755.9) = 25.76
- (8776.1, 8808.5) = 24.69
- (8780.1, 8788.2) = 24.16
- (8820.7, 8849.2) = 24.81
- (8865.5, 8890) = 23.57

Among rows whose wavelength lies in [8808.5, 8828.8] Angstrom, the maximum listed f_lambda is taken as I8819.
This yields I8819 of 24.79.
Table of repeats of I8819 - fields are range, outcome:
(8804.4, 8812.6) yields 24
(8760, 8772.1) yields 23.36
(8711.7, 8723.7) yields 25.09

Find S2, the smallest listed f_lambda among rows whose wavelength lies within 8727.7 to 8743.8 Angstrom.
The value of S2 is 22.64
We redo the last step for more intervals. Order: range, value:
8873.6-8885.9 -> 19.44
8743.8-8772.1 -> 22.92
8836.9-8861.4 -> 22.97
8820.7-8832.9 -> 24.46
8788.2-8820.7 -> 23.6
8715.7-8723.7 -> 25.01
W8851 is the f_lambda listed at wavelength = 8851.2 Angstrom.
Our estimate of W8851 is 25.41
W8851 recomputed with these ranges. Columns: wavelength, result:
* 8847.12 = 24.81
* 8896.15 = 23.65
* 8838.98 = 23.91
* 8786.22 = 24.16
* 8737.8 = 22.73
